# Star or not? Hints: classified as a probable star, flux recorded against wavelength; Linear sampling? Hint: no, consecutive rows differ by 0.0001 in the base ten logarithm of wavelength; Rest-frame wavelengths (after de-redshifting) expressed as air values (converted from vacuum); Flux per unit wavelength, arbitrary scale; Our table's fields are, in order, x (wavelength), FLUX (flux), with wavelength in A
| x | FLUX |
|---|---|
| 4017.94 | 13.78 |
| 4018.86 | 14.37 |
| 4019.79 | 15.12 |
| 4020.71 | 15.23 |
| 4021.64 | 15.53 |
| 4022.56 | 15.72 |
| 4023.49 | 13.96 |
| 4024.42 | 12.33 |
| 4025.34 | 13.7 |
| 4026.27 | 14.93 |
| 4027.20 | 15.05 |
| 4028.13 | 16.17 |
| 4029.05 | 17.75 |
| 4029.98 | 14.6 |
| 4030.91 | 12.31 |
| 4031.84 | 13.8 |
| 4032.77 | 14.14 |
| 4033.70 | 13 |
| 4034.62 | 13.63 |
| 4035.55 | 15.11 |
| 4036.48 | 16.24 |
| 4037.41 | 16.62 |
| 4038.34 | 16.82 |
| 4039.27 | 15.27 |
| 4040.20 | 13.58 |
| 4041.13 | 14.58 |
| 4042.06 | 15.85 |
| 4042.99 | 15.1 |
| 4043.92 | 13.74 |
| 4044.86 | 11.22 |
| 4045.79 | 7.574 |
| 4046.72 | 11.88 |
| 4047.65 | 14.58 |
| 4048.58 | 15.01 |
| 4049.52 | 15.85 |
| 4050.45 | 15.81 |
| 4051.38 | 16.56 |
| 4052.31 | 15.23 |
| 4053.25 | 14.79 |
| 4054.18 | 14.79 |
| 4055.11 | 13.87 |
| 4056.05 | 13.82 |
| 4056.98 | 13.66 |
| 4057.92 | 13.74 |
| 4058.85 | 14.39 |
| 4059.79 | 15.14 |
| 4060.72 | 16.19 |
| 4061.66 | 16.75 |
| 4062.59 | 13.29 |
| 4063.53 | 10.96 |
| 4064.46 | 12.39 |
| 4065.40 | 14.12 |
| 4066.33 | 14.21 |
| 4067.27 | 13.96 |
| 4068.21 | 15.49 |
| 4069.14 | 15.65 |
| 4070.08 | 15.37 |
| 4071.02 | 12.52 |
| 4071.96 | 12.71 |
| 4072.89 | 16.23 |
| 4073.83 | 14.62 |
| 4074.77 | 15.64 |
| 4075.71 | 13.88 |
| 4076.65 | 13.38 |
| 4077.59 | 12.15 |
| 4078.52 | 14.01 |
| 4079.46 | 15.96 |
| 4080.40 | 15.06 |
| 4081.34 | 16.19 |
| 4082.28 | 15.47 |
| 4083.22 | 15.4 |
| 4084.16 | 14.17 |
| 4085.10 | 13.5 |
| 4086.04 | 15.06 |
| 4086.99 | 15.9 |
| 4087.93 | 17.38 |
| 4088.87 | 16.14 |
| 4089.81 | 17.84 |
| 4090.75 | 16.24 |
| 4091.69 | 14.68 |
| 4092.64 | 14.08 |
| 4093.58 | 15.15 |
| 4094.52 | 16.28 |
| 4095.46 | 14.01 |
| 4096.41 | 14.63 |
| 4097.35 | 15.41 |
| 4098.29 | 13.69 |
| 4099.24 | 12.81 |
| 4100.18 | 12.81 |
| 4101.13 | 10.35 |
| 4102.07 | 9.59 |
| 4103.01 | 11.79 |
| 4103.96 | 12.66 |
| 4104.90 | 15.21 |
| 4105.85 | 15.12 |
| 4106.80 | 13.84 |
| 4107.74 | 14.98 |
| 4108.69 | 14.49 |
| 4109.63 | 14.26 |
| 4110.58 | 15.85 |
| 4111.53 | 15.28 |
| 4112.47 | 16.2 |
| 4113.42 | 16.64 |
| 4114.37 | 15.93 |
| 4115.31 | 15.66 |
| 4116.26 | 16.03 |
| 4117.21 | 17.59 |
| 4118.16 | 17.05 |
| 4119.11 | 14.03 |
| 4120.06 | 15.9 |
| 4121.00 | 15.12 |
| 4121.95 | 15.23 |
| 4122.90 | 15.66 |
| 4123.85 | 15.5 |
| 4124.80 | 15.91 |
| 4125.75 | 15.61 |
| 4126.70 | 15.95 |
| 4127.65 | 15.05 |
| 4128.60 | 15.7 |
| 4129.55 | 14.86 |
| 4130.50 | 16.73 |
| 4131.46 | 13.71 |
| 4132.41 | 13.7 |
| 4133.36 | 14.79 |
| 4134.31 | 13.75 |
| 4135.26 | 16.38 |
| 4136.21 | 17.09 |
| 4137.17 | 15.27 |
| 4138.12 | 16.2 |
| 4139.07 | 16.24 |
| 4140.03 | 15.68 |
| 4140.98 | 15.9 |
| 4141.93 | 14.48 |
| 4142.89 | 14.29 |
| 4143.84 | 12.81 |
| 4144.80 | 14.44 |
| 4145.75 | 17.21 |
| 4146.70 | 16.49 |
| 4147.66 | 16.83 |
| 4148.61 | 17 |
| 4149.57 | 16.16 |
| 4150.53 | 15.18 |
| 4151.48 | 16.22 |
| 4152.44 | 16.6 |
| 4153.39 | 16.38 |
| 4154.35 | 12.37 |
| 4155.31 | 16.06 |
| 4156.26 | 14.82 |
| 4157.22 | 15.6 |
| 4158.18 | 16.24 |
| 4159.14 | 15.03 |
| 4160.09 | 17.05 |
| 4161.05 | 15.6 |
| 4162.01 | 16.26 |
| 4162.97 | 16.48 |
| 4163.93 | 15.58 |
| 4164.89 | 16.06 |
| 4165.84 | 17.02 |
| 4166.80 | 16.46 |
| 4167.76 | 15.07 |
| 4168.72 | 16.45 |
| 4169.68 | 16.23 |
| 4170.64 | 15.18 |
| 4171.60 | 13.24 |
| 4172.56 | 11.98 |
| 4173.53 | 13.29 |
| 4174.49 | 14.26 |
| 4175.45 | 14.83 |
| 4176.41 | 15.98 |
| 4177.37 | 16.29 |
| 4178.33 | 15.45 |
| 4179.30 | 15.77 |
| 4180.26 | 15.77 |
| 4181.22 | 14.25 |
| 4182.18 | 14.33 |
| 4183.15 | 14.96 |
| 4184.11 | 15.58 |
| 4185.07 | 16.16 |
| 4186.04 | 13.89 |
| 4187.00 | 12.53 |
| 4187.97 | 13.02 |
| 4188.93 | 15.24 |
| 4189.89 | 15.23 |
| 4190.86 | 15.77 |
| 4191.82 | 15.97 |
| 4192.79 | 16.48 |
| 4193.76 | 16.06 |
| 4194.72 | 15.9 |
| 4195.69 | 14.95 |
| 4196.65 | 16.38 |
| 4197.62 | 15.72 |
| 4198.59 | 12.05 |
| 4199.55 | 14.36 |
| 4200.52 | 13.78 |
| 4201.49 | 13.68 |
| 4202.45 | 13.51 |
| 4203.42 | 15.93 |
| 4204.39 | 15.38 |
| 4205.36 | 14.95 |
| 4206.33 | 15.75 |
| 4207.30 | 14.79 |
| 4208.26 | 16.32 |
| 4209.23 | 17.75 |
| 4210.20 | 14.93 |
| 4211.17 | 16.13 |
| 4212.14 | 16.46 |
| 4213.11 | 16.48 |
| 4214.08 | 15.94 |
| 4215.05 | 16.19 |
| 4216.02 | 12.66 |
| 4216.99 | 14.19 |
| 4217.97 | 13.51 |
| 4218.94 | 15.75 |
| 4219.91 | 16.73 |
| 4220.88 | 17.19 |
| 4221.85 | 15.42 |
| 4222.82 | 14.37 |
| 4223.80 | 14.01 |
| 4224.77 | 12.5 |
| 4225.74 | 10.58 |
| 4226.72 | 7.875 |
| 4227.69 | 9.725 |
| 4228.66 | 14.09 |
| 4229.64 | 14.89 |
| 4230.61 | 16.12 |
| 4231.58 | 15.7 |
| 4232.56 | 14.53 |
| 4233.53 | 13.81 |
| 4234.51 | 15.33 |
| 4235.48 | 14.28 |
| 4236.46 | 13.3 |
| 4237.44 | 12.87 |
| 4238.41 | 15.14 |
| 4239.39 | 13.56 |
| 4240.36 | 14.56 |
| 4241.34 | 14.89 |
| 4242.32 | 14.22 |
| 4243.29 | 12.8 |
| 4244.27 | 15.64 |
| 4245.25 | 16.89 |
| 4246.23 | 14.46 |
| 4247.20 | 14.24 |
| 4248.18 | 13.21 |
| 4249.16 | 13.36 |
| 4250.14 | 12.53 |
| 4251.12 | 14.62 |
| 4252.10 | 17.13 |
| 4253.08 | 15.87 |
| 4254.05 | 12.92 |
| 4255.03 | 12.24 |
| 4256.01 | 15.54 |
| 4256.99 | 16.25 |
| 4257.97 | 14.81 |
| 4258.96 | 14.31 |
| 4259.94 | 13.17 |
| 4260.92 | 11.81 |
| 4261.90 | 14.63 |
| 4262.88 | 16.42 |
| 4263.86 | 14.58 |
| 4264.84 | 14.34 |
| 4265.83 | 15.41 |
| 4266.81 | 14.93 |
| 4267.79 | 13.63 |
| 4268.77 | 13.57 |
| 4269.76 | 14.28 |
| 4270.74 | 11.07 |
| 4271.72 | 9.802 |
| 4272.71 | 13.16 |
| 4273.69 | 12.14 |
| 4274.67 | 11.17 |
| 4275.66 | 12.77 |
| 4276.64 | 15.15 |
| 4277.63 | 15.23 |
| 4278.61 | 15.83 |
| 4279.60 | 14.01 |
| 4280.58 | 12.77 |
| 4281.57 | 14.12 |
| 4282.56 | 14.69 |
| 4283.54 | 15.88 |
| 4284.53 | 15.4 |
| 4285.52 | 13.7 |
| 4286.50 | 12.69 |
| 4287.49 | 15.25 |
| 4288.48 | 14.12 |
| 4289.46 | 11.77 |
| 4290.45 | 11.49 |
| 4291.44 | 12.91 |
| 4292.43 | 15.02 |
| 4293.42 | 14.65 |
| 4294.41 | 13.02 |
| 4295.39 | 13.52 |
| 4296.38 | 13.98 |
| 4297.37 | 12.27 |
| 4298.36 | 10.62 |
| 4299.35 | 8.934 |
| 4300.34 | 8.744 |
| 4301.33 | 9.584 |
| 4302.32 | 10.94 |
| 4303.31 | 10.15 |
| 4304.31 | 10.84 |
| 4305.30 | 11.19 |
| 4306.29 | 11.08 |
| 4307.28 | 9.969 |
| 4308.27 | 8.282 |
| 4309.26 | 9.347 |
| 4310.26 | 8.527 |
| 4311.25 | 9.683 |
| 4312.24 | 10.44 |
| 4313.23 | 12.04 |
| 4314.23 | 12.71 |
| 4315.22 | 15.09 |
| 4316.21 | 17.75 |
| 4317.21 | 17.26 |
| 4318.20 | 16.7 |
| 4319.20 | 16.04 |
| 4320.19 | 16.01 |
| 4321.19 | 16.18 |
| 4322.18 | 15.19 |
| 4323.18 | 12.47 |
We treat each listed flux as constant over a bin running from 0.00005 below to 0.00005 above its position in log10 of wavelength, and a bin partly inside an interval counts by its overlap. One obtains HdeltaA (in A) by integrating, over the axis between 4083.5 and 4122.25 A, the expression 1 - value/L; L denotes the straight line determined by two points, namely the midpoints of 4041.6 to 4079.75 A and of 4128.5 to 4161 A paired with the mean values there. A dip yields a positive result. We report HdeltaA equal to 0.0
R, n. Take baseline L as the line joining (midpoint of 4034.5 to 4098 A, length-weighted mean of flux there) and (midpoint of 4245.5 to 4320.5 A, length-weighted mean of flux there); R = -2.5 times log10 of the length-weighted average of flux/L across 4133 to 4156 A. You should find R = -0.104 mag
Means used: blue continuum 14.7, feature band 15.6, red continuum 13.3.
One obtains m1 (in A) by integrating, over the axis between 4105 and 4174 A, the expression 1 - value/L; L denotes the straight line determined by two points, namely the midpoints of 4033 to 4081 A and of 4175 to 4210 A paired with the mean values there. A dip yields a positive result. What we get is -3.1 A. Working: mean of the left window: 14.4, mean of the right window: 15.1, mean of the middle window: 15.5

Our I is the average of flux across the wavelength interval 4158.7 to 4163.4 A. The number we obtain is 16.1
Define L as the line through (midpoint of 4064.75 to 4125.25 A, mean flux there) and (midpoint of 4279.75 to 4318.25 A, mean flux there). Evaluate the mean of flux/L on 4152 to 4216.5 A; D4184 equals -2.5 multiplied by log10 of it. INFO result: -0.112 mag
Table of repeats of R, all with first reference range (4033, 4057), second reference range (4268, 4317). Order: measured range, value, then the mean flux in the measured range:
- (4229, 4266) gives -0.13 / 14.5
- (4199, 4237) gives -0.12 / 14.6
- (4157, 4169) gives -0.19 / 16.1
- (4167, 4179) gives -0.11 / 14.9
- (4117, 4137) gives -0.12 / 15.5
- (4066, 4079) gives -0.01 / 14.3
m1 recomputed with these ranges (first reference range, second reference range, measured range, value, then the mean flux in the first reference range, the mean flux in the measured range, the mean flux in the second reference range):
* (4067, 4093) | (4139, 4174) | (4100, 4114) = 1.09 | 15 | 14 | 15.5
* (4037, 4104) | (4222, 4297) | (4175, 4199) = -1.83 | 14.4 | 15.2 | 13.9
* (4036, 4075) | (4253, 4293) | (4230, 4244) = -0.44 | 14.4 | 14.4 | 13.9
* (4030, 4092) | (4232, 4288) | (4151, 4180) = -2.30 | 14.6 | 15.5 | 14.1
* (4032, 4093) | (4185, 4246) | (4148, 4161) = -1.00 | 14.6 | 15.8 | 14.7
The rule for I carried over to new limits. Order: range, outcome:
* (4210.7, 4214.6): 16.3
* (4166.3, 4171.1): 15.9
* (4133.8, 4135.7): 15.1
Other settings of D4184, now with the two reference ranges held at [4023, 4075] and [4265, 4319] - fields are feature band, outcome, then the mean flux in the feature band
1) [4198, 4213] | -0.133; 15.1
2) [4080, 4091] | -0.112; 15.7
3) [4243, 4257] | -0.112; 14.5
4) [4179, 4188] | -0.091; 14.7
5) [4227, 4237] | -0.068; 14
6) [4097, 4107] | 0.086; 13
